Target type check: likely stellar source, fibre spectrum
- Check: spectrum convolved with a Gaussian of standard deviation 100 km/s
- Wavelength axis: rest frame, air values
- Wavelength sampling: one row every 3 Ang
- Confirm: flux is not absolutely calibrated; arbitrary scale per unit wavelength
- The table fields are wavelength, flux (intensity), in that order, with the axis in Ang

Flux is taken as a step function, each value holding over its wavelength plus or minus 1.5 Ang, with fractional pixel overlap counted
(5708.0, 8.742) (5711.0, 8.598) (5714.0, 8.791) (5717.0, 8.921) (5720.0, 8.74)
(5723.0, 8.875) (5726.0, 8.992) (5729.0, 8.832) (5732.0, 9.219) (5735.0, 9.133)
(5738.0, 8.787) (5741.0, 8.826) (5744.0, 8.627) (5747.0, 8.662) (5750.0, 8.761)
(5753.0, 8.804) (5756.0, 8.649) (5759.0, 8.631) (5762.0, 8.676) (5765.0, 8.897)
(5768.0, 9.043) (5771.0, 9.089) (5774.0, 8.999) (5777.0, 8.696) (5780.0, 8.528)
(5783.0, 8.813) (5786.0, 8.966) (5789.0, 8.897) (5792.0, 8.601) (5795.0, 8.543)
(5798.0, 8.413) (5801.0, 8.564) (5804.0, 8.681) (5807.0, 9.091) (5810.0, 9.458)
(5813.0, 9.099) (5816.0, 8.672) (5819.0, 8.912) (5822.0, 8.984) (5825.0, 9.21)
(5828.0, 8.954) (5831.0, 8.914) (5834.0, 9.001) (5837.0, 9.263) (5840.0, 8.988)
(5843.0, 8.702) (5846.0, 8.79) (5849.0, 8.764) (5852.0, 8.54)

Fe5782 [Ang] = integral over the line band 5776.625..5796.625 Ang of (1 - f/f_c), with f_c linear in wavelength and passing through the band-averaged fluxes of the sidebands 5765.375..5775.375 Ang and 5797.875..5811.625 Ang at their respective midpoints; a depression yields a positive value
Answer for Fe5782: 0.54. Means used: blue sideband 9.03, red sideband 8.89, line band 8.72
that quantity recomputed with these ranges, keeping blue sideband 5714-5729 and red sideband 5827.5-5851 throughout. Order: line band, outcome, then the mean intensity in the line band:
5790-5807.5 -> 0.5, 8.63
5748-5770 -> 0.2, 8.78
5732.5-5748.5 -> 0.1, 8.83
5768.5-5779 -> 0.0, 8.92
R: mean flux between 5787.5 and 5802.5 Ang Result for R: 8.6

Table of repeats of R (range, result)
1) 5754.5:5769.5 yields 8.78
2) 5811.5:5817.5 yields 8.89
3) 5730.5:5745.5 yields 8.92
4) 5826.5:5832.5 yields 8.93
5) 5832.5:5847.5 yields 8.95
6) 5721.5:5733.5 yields 8.98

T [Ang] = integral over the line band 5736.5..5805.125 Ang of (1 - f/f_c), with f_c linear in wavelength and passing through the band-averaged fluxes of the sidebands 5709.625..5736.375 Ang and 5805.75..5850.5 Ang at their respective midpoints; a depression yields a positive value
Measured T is 1.48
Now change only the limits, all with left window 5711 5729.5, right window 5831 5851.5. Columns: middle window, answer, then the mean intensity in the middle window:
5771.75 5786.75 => 0.1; 8.81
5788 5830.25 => 0.1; 8.86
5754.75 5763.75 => 0.2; 8.66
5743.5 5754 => 0.2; 8.72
